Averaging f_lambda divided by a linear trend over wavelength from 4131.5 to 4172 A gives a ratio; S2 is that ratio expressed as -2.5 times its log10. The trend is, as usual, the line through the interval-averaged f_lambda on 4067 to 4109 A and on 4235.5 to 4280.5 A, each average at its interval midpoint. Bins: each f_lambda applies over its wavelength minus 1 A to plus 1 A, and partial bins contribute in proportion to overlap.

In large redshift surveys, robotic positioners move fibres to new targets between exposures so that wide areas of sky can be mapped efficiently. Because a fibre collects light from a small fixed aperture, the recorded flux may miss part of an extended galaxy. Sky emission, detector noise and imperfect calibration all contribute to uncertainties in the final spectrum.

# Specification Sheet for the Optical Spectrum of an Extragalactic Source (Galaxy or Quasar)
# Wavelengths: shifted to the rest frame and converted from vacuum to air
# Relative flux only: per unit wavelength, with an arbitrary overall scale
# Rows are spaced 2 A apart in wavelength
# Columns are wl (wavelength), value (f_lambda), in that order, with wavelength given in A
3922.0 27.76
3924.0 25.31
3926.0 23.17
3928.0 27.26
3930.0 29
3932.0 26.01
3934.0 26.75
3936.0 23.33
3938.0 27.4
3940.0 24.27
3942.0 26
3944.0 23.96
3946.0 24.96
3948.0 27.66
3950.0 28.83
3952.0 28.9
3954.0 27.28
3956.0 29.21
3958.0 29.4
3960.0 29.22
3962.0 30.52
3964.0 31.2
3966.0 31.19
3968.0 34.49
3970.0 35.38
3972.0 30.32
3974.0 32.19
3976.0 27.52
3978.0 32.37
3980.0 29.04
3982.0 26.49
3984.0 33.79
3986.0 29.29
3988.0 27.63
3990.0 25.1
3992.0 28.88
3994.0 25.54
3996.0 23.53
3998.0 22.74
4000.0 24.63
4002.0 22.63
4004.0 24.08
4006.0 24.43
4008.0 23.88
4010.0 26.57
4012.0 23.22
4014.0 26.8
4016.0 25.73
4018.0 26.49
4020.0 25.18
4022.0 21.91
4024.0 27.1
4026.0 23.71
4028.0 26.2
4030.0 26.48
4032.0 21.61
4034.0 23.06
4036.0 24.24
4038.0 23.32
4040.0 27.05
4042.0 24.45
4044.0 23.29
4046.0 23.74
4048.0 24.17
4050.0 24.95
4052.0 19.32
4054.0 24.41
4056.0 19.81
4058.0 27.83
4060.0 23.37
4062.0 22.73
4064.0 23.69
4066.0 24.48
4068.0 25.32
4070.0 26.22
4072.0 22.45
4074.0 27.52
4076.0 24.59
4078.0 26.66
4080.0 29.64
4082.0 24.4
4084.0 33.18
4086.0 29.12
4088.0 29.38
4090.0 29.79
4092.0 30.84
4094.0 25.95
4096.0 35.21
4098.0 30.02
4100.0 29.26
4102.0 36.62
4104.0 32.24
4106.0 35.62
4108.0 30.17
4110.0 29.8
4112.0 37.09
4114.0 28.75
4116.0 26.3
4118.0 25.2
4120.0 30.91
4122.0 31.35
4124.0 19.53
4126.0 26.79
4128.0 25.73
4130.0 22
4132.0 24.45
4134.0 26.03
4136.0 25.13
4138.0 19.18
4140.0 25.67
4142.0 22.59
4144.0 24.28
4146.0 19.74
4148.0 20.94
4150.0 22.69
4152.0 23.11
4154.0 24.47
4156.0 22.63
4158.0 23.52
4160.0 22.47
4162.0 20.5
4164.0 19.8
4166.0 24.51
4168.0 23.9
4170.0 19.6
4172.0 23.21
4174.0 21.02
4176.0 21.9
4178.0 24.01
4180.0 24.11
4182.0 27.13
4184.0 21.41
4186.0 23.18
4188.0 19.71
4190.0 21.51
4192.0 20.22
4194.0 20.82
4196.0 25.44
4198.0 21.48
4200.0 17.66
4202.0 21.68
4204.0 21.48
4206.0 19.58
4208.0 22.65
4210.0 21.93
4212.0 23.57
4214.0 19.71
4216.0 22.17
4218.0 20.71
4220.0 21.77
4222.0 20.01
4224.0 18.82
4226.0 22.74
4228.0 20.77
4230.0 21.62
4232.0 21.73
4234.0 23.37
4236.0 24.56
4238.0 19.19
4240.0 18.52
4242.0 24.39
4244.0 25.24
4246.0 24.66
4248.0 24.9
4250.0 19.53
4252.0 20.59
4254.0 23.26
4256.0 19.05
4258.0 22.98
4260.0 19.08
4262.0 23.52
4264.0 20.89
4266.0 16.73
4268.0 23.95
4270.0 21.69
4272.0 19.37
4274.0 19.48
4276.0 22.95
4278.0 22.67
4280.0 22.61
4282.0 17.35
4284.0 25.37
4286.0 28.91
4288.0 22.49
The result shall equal 0.162 mag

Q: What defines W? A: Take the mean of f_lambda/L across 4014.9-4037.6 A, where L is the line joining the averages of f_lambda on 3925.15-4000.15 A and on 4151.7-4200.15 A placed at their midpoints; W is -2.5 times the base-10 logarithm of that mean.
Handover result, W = 0.07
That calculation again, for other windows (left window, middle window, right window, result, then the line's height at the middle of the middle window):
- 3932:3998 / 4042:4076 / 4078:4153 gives 0.16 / 27.8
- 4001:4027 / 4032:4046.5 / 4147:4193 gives 0.02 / 24.4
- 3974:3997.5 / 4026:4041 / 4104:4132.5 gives 0.15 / 28.2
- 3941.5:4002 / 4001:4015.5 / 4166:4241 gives 0.12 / 27.4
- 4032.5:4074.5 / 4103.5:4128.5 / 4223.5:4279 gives -0.25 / 23.3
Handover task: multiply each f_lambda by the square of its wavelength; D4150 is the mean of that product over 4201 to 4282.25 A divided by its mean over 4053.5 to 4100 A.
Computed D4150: 0.9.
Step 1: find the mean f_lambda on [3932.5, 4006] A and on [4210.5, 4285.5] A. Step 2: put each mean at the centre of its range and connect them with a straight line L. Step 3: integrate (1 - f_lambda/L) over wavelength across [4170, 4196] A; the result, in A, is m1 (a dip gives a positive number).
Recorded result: 0.84 A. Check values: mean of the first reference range 27.9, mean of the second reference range 21.7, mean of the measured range 22.4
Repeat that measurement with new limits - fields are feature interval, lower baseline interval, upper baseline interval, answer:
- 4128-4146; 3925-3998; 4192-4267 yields 0.2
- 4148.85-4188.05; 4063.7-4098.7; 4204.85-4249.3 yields 2.5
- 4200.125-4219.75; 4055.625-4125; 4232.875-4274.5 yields 1.8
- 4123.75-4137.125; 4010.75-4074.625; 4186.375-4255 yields -0.8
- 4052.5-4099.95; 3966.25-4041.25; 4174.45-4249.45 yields -3.5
